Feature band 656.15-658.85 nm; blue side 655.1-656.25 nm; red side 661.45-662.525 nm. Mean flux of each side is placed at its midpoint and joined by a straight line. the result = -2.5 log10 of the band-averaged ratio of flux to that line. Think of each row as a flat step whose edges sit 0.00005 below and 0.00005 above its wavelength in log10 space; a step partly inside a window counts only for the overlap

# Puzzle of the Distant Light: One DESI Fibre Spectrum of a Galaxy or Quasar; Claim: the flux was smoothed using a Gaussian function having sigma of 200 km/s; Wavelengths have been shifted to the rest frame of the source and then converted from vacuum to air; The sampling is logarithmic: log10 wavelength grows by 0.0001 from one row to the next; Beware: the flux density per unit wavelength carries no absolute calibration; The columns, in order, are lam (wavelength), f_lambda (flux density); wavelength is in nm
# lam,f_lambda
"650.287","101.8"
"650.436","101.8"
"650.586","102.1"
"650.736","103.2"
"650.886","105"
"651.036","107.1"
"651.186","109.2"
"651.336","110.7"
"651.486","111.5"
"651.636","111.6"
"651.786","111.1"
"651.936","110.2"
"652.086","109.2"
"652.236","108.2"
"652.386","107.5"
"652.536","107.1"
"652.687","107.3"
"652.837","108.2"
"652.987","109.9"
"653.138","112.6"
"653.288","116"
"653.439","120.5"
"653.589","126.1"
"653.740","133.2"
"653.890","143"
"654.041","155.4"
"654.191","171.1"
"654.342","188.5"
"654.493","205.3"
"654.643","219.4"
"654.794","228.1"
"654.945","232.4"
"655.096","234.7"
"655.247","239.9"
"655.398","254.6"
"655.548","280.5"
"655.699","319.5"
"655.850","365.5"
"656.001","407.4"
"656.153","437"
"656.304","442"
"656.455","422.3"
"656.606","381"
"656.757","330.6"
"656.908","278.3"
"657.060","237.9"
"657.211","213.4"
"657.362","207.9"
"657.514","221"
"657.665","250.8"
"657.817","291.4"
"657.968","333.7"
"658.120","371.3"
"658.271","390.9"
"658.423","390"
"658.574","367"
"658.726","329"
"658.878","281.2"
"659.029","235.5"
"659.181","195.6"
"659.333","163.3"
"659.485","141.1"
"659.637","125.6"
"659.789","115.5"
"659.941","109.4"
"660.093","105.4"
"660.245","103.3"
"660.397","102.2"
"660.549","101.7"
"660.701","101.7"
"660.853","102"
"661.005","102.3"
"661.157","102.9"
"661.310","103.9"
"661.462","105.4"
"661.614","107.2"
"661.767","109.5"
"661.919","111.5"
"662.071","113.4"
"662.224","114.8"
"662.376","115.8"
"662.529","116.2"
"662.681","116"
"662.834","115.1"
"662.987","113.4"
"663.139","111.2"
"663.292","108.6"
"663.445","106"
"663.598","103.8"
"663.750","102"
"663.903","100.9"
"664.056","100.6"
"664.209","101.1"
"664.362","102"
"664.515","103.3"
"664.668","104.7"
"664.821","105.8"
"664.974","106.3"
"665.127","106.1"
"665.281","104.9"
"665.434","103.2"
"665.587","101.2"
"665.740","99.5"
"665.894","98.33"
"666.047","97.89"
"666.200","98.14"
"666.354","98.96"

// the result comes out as -0.23 mag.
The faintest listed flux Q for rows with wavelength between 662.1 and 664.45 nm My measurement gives 100.6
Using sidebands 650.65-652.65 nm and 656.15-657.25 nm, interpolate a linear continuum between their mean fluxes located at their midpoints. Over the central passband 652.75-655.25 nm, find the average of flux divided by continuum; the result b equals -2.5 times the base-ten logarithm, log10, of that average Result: 0.32 mag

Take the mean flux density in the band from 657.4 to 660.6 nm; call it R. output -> 226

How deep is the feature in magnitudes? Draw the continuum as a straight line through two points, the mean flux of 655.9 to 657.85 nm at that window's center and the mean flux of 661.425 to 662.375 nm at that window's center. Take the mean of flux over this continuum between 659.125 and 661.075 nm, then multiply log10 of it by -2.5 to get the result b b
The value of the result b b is 0.478 mag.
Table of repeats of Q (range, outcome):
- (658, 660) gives 109.4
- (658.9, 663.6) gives 101.7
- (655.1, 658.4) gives 207.9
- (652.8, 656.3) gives 108.2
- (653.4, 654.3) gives 120.5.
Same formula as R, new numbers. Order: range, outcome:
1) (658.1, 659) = 348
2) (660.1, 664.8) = 107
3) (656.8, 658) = 253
